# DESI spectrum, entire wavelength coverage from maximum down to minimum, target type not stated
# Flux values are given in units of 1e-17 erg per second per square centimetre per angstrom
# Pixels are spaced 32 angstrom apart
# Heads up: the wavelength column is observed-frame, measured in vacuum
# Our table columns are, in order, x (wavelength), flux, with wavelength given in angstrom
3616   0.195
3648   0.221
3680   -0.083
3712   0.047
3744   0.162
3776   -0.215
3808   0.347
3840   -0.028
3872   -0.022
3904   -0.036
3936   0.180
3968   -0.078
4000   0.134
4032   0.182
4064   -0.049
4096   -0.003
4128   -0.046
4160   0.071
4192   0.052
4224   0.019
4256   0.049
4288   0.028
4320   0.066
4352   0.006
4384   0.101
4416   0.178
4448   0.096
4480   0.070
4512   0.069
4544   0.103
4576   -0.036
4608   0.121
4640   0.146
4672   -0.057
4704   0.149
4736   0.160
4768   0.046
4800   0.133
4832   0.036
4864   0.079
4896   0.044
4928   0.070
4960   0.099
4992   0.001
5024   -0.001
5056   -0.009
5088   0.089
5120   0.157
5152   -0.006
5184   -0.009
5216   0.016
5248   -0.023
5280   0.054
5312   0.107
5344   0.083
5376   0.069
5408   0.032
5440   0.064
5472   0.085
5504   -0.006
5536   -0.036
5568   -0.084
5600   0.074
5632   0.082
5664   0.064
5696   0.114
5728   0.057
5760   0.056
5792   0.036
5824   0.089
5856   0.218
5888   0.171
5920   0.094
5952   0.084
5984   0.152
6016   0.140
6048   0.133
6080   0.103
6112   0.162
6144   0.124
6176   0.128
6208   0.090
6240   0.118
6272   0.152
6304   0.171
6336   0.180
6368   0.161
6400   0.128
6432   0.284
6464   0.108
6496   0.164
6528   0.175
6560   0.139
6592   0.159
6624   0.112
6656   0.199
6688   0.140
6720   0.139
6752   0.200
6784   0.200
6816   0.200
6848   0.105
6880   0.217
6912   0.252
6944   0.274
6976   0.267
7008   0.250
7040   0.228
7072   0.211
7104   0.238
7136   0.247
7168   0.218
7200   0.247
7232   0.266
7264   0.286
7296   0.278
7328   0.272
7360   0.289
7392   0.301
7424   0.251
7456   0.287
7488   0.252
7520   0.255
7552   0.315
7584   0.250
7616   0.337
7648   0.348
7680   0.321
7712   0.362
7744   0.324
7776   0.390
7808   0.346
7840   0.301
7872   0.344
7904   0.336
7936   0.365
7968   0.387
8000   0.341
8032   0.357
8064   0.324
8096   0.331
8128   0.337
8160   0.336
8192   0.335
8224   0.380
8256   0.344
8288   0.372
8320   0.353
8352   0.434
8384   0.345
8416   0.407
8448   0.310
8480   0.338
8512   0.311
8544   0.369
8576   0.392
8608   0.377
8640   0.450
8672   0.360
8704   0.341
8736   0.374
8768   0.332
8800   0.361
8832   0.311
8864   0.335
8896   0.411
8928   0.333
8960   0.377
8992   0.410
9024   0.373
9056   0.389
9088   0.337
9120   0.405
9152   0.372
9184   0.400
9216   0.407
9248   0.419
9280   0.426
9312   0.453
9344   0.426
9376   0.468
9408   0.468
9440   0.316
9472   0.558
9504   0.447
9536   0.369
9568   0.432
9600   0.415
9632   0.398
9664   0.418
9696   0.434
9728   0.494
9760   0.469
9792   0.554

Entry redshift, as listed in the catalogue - 0.725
